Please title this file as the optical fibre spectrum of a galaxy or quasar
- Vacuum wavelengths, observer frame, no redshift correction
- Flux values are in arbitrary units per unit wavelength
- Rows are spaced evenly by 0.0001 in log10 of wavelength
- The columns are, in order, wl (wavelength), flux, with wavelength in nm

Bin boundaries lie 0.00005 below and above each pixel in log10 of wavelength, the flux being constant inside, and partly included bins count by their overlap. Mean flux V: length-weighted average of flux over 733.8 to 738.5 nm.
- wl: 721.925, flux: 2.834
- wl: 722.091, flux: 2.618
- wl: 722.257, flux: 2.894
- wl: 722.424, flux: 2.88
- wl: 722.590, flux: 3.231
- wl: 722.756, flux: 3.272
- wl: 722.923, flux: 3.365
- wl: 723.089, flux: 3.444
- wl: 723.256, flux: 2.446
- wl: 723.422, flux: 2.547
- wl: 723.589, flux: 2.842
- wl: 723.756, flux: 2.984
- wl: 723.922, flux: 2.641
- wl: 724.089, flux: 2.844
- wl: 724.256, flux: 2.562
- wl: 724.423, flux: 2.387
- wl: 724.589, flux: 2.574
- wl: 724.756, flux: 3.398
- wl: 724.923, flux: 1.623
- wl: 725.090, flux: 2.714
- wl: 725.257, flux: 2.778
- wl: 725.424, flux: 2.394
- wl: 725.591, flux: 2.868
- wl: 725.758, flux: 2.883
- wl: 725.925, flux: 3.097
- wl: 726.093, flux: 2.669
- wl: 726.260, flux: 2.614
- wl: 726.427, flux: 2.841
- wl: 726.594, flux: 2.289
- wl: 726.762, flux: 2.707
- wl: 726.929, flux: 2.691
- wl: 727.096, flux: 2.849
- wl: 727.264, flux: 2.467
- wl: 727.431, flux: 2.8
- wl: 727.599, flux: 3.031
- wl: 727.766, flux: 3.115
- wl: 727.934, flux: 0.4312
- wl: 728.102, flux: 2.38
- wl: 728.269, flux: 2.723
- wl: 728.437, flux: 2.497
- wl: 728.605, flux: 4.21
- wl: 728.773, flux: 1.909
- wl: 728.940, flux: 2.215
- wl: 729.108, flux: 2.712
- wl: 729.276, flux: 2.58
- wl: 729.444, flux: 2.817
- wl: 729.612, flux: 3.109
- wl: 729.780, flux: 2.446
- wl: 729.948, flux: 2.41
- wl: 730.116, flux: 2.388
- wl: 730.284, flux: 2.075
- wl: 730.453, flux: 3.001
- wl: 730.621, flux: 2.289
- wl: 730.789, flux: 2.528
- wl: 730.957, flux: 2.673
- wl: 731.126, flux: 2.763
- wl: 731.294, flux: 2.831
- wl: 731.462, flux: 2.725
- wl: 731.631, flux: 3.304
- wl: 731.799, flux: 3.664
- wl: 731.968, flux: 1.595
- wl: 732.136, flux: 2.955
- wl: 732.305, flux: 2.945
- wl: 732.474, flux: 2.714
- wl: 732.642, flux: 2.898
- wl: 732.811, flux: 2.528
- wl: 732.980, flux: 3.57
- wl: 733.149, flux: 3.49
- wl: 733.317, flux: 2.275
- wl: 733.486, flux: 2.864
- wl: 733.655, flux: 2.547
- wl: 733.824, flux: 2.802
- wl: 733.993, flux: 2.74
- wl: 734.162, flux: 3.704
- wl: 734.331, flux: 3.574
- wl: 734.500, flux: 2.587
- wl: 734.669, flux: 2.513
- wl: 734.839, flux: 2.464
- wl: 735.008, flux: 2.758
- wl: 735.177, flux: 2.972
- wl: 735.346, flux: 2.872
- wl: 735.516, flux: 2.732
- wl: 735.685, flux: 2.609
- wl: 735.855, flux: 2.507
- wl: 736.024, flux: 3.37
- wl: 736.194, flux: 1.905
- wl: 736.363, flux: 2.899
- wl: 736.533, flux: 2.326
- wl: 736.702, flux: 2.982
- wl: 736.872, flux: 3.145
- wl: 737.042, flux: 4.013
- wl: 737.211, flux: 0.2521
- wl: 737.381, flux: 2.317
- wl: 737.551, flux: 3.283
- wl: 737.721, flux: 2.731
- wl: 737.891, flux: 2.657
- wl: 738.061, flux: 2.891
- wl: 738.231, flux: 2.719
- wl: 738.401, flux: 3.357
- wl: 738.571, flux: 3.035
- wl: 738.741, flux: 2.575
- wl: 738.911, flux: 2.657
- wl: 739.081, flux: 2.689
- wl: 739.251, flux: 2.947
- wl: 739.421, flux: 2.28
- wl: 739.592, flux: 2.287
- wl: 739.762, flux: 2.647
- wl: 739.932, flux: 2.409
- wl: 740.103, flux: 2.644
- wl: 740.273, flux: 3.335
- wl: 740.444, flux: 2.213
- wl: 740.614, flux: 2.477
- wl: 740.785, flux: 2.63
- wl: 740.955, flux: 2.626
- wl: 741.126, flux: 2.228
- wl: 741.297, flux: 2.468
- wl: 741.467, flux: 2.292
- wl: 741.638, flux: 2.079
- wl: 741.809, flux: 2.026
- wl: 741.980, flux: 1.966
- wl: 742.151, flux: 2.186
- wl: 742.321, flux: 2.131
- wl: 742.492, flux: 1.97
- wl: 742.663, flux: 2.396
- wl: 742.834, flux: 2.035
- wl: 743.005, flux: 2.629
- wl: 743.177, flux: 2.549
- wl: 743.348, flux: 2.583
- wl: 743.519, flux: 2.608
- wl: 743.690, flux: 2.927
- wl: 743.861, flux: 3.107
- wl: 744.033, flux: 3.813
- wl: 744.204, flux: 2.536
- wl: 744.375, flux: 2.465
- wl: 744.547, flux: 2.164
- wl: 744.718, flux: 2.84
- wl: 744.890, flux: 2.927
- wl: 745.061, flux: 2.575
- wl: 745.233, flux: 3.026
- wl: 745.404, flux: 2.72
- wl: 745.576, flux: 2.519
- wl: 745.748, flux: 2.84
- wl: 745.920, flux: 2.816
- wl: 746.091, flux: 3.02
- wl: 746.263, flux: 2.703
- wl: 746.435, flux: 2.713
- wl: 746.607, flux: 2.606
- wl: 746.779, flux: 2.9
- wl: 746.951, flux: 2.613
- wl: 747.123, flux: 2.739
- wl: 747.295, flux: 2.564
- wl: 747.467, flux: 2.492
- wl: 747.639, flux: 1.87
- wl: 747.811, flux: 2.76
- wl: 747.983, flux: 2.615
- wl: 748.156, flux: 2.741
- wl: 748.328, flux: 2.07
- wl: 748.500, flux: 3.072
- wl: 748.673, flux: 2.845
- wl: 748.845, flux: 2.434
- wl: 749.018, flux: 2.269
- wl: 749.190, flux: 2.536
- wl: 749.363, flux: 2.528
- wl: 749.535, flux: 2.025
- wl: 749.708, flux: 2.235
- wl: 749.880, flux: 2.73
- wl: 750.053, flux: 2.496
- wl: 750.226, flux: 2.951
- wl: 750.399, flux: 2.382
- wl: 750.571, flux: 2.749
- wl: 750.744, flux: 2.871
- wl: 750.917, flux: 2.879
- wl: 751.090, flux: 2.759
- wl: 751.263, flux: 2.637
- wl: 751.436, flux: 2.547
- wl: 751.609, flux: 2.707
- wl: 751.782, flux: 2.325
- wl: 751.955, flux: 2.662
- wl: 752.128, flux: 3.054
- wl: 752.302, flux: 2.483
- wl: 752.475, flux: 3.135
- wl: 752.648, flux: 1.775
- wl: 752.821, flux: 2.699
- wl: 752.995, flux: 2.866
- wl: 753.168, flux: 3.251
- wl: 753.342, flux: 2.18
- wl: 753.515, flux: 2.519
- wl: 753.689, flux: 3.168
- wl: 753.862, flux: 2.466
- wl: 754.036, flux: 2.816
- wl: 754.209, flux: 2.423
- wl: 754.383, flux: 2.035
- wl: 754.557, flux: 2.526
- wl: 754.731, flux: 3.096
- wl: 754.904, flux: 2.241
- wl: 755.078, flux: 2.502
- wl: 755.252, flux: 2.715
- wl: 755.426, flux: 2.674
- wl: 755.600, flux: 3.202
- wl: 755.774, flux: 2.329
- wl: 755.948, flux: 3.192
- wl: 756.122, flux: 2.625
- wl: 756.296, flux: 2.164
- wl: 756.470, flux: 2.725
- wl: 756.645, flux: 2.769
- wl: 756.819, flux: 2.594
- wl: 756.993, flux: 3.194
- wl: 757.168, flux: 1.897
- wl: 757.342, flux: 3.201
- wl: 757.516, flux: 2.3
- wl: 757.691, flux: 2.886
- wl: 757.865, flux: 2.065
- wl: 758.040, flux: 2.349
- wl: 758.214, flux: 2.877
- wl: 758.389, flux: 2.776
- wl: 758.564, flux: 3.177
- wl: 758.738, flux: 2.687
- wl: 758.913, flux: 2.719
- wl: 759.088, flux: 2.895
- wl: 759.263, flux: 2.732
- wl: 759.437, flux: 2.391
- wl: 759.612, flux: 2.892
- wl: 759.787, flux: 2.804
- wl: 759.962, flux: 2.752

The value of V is 2.77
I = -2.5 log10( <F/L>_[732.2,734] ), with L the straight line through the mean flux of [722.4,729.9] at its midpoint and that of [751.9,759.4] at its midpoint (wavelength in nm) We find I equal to -0.06 mag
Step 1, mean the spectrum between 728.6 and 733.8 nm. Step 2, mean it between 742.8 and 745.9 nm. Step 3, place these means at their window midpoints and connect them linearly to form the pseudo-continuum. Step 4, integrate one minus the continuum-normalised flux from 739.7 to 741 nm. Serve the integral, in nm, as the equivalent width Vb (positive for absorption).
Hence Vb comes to 0.05 nm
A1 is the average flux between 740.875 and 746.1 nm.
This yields 2.54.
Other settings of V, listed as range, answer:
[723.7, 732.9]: 2.66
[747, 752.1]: 2.57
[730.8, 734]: 2.83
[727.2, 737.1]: 2.74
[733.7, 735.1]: 2.88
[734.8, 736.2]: 2.74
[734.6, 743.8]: 2.57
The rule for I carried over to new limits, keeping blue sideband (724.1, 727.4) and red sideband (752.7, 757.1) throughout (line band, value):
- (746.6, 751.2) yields 0.03 mag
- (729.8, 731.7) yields 0.02 mag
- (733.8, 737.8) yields -0.04 mag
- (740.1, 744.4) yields 0.07 mag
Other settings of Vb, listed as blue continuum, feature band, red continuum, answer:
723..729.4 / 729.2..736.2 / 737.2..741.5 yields -0.384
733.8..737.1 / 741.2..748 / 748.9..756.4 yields 0.401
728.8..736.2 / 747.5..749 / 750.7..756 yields 0.083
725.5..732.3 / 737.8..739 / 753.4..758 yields -0.089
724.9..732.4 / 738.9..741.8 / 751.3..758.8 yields 0.152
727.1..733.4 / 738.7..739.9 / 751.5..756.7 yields 0.041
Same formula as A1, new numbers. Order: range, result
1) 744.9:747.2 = 2.76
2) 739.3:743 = 2.36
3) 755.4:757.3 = 2.68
